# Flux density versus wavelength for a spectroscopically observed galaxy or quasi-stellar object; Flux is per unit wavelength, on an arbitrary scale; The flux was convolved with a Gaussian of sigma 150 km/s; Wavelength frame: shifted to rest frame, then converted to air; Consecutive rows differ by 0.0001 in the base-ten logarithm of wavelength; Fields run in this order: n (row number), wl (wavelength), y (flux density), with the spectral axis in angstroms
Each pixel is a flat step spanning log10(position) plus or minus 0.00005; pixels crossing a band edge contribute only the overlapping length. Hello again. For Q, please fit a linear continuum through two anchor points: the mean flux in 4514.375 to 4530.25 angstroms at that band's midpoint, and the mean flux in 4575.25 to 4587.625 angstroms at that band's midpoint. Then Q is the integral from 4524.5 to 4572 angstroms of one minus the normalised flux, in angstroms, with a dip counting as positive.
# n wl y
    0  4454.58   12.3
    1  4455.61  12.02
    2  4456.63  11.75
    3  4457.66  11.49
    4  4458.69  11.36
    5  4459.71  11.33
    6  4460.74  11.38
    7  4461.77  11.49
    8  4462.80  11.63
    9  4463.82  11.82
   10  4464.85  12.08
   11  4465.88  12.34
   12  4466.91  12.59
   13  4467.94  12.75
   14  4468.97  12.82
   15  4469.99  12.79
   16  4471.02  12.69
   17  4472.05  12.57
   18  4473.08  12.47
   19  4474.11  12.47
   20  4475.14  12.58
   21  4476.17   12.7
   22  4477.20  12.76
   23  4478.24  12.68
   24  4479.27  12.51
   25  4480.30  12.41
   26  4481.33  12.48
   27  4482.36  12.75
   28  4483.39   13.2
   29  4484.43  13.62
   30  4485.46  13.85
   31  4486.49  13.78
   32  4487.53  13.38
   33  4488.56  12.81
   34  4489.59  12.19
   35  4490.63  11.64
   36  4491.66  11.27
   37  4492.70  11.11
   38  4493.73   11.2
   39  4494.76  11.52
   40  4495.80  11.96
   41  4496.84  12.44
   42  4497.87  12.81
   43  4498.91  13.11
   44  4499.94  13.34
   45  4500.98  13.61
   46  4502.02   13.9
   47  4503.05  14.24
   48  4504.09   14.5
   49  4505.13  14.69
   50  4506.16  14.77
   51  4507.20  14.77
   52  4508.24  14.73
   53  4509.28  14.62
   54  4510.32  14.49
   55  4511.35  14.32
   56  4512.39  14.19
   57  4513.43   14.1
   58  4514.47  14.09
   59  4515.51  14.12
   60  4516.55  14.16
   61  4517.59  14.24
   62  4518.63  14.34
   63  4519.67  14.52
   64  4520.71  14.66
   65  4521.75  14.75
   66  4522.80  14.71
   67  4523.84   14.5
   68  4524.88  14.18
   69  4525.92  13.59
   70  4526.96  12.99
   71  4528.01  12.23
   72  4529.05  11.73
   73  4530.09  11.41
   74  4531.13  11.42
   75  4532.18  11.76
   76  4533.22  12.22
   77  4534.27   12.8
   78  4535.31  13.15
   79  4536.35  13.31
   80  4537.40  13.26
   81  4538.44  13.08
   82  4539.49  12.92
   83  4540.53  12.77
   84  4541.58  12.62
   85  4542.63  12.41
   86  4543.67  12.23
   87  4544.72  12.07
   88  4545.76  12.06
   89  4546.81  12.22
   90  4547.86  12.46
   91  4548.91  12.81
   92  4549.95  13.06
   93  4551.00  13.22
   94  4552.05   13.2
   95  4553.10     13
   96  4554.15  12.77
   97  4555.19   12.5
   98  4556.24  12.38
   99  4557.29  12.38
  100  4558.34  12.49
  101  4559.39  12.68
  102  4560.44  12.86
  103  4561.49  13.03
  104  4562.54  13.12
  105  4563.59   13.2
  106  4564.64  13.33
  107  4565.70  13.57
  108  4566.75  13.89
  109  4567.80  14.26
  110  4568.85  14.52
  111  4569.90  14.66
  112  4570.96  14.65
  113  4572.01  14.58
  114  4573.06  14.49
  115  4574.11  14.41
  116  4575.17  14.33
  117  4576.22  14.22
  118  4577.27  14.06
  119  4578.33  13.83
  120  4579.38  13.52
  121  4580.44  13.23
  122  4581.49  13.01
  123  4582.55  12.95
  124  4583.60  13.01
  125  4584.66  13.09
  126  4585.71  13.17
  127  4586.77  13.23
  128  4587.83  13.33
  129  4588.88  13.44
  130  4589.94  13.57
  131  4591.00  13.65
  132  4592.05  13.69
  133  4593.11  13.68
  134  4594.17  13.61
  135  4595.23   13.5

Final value 2.5 angstroms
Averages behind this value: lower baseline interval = 13.8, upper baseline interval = 13.4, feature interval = 12.9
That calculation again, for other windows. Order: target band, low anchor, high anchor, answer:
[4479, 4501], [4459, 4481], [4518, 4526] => 0.9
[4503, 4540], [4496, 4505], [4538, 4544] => -1.8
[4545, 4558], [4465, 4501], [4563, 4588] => 0.8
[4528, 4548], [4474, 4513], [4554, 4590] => 1.4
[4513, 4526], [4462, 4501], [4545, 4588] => -1.5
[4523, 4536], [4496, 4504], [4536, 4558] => 0.2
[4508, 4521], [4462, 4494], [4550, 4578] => -1.4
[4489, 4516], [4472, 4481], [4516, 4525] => 0.6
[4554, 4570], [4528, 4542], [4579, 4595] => -0.3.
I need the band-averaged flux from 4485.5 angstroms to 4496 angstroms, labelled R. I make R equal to 12.2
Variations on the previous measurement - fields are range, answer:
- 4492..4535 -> 13.5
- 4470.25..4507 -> 12.9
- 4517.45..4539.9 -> 13.2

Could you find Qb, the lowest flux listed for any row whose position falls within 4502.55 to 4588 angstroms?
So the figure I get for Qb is 11.41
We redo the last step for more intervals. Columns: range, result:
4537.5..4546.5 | 12.06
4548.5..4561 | 12.38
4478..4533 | 11.11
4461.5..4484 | 11.49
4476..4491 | 11.64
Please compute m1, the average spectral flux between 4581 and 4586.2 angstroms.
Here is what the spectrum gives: 13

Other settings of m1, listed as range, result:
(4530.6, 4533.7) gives 11.8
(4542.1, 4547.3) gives 12.2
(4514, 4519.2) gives 14.2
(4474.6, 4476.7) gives 12.6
